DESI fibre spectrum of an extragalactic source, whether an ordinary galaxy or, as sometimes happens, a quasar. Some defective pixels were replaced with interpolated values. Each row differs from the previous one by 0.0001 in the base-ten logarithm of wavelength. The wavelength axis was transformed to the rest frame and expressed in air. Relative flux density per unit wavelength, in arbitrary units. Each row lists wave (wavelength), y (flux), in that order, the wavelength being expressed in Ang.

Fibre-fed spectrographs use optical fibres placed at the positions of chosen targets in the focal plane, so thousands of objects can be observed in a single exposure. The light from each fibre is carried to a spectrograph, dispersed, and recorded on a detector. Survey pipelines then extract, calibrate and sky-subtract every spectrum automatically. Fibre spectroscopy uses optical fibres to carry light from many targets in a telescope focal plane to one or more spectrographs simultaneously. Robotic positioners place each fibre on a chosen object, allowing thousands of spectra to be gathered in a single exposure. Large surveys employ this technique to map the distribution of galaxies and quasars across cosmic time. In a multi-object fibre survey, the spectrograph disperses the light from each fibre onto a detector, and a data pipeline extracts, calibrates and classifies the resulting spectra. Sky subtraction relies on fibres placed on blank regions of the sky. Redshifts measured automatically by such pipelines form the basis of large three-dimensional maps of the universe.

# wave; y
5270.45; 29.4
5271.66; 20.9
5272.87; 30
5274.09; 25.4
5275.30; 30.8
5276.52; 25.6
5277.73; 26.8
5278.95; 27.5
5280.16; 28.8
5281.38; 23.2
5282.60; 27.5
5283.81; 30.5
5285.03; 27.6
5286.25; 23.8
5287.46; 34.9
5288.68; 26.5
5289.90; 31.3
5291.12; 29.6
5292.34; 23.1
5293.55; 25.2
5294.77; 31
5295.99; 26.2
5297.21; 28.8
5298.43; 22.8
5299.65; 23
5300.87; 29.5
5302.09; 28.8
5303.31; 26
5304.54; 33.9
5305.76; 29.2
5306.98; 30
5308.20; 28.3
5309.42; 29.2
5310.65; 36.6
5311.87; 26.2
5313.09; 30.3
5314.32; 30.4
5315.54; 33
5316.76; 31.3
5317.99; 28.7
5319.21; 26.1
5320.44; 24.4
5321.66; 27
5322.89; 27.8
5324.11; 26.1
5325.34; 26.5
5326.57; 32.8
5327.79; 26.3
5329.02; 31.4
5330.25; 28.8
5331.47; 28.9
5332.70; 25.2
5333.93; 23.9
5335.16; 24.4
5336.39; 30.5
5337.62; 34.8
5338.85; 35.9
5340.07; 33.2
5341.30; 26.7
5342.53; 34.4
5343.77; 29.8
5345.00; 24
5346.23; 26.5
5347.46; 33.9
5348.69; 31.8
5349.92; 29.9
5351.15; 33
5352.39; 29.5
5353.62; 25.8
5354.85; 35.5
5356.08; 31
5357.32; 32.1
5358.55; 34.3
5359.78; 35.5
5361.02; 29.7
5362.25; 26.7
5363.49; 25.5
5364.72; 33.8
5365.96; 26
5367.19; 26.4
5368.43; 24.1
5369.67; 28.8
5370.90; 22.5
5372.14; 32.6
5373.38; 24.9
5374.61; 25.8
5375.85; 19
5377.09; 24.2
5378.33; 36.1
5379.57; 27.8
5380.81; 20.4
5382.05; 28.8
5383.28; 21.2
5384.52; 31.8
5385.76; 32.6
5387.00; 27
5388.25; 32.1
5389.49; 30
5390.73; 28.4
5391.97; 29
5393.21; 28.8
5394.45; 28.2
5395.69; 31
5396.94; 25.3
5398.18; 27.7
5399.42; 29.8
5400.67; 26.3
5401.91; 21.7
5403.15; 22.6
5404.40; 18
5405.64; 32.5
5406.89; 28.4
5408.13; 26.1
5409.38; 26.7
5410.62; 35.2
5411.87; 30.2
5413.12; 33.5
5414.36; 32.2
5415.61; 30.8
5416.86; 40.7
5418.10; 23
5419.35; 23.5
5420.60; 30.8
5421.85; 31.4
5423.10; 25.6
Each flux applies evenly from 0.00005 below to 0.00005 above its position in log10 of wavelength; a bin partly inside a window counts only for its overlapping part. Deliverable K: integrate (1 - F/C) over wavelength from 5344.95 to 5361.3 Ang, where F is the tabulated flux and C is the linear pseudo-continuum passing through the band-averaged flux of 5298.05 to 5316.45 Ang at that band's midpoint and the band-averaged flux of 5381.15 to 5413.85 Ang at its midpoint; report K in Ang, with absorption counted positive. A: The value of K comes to -1.4 Ang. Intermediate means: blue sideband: 29.3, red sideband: 28.1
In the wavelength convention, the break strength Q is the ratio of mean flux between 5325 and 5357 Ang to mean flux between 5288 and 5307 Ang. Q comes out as 1.1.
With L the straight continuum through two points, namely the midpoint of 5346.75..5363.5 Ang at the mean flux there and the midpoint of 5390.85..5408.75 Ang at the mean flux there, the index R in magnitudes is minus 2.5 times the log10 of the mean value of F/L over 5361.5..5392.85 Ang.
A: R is 0.06 mag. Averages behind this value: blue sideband 31.2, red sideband 26.9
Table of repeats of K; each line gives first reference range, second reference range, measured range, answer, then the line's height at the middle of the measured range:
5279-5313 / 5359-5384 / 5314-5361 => -3.73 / 27.6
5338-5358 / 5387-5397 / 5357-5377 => 1.55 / 30.1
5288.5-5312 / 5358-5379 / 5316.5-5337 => 0.44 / 28.2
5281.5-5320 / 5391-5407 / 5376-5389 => -0.36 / 27.1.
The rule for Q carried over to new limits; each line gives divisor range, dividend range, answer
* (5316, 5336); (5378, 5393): 1.04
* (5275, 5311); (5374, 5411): 0.97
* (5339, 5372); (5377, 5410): 0.93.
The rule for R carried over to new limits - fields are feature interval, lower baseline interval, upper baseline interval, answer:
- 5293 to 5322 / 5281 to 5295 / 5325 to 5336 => -0.03 mag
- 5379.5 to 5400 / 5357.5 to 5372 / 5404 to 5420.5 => 0.03 mag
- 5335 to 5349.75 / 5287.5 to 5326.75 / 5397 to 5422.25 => -0.08 mag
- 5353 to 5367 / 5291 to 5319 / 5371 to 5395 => -0.09 mag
